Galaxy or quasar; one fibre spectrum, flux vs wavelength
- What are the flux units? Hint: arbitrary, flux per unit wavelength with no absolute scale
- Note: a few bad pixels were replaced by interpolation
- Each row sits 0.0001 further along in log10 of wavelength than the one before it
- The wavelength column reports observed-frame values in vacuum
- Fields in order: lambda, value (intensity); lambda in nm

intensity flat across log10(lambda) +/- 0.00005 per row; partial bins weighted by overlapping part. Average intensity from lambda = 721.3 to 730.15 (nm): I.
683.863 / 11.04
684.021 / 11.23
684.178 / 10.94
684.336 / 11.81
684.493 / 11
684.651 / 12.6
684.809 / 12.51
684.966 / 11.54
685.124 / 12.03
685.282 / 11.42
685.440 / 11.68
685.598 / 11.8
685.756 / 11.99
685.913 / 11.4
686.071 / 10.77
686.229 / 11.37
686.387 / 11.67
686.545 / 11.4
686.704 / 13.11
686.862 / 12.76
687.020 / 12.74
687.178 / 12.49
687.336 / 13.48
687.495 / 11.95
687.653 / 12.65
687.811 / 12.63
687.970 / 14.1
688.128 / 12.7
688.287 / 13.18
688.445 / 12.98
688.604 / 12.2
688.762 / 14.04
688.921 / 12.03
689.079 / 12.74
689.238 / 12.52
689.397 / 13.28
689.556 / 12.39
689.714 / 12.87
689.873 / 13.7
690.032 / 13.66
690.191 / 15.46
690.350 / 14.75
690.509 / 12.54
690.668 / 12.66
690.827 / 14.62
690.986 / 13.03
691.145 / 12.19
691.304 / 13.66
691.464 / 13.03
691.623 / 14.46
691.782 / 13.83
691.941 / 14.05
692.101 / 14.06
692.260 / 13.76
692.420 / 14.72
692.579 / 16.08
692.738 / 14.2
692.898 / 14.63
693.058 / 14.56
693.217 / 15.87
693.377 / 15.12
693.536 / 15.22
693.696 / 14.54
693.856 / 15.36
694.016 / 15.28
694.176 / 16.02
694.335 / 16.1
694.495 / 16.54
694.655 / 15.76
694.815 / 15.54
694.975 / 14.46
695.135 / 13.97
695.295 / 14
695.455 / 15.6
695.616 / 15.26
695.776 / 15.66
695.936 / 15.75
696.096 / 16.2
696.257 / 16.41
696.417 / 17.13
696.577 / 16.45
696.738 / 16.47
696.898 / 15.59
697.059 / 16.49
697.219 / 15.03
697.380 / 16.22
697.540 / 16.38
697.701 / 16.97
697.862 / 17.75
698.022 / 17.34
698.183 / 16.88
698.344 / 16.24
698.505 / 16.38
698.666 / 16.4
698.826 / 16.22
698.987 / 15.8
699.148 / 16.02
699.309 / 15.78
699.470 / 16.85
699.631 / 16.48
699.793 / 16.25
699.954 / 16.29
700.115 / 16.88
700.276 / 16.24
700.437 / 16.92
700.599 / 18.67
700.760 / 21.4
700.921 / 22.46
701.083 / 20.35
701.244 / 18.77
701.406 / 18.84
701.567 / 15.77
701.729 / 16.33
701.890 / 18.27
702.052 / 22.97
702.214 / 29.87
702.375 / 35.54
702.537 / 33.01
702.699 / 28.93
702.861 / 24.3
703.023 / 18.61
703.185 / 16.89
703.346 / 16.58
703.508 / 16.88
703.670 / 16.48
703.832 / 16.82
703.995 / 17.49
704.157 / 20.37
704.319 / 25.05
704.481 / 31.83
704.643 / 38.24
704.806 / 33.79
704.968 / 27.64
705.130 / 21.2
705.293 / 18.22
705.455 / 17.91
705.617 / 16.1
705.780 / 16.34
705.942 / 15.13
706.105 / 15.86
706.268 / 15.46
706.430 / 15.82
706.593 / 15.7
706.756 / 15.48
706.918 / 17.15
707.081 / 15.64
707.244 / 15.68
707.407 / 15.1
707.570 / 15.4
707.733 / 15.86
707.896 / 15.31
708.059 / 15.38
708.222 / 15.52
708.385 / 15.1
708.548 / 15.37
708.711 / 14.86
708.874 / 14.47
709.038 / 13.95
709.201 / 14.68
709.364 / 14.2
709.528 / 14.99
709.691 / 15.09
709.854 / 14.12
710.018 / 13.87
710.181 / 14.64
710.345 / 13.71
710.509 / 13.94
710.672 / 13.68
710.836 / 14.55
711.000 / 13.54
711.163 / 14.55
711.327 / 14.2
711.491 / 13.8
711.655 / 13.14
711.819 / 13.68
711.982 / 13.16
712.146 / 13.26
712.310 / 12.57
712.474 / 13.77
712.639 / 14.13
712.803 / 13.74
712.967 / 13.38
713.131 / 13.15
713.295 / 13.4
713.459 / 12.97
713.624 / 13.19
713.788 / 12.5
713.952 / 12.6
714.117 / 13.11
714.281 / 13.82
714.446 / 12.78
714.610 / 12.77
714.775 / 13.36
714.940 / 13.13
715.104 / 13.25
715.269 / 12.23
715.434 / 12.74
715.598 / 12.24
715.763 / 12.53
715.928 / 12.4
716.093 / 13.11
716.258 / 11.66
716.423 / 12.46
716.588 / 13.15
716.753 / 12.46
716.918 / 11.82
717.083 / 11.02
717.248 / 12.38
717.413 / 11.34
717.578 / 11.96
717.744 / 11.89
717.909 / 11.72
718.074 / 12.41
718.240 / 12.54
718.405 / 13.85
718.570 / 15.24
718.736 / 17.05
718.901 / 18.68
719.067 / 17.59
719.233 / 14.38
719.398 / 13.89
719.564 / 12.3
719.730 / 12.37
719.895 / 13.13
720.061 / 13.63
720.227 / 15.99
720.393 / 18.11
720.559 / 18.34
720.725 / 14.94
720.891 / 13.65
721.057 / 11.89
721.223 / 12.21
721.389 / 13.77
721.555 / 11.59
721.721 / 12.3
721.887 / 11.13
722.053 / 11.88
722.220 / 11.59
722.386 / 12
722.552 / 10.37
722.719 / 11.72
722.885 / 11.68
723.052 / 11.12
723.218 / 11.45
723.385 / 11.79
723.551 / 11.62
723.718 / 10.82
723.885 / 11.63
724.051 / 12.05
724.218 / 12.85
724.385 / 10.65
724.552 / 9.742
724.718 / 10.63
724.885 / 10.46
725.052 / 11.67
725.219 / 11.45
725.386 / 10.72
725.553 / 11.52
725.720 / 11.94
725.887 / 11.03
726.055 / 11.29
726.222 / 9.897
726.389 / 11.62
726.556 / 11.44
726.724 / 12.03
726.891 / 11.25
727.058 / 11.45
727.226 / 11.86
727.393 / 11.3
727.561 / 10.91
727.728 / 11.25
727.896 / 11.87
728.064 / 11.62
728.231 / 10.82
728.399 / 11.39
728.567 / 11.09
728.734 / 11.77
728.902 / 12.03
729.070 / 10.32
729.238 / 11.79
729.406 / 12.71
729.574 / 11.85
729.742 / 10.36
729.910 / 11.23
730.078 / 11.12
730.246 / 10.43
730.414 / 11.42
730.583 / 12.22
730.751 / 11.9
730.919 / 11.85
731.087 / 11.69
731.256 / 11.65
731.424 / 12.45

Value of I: 11.4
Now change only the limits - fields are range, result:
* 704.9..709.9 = 16.1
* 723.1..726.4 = 11.2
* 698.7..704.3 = 19.6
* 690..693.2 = 14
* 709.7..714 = 13.6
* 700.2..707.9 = 20.2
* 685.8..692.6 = 13.1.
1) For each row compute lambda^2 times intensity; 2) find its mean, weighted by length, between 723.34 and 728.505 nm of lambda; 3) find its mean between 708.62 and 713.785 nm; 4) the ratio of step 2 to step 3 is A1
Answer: 0.85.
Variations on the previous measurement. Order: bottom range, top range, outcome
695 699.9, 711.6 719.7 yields 0.86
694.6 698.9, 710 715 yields 0.88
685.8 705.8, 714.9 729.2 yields 0.80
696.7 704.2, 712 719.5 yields 0.74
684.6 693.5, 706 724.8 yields 1.11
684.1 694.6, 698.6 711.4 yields 1.43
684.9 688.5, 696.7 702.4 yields 1.52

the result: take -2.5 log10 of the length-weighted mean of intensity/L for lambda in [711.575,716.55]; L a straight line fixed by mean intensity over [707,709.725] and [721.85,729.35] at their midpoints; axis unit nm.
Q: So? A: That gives 0.069 mag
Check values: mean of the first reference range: 15.1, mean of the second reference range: 11.4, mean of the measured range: 13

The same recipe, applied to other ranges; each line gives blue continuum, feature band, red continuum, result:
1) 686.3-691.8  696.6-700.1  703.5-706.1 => 0.115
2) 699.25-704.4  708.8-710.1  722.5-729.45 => 0.200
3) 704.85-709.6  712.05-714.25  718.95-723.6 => 0.135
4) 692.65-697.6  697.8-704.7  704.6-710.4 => -0.225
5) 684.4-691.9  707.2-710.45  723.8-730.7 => -0.232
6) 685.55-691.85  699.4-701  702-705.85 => 0.169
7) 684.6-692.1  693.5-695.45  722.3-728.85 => -0.211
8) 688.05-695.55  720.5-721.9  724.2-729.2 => -0.142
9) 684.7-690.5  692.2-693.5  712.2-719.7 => -0.172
